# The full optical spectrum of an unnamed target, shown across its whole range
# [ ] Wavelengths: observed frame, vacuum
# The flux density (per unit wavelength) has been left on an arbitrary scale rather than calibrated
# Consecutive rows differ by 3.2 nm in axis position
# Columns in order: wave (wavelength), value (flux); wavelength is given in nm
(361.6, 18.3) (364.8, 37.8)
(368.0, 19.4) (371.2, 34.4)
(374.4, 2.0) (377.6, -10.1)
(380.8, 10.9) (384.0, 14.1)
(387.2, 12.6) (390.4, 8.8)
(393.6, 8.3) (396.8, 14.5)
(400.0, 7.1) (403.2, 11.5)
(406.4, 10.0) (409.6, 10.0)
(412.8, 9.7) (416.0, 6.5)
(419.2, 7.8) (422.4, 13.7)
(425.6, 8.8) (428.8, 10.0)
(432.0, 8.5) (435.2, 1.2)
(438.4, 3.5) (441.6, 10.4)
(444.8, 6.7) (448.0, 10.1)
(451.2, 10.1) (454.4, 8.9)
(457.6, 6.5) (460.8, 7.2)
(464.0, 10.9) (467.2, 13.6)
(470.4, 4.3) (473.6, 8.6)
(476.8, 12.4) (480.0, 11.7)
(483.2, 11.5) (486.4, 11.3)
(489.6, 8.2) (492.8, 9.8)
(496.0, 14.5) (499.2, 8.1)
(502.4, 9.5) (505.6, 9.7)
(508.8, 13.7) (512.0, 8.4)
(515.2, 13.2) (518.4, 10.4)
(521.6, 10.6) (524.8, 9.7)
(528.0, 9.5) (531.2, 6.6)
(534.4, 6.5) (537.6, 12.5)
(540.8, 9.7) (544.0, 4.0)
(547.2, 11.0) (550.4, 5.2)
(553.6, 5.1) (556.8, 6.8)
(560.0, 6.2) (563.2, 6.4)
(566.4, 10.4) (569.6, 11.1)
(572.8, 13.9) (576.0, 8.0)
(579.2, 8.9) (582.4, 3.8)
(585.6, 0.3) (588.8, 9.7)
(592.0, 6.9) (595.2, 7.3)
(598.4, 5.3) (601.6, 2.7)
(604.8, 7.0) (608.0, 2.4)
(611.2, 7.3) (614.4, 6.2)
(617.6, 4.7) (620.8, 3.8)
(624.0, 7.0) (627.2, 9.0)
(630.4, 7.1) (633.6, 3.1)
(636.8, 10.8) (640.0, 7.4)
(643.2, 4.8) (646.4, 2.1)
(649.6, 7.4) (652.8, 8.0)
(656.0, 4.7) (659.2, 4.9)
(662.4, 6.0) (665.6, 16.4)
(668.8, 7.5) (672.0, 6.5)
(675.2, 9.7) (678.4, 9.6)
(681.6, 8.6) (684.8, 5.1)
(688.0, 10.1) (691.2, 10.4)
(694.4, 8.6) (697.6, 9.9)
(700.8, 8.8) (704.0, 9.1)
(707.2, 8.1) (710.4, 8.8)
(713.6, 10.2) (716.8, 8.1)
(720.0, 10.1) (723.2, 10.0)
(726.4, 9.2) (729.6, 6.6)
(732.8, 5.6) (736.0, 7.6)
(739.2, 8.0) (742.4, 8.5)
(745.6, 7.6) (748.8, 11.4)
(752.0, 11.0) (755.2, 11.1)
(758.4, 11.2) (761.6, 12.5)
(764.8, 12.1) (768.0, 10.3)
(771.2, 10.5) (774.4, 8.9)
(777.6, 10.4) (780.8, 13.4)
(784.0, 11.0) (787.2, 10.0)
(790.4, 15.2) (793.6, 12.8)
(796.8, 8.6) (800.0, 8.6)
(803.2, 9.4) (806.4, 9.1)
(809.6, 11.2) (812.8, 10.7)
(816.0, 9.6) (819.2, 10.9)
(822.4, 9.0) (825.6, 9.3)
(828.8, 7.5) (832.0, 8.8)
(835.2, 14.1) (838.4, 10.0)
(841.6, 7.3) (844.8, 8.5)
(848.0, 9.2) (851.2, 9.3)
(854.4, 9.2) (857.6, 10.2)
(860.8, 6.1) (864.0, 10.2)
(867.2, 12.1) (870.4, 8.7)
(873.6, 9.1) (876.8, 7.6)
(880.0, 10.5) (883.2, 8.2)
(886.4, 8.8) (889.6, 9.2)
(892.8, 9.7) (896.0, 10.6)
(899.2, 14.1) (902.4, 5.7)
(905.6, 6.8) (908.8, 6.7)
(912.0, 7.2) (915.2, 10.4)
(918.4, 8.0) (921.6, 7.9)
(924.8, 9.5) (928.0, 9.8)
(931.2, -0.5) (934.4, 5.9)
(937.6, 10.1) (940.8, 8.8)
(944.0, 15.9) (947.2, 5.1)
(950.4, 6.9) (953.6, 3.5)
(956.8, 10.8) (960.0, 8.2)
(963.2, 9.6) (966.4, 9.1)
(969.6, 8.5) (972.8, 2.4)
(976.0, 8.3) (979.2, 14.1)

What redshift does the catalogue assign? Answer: 0.785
